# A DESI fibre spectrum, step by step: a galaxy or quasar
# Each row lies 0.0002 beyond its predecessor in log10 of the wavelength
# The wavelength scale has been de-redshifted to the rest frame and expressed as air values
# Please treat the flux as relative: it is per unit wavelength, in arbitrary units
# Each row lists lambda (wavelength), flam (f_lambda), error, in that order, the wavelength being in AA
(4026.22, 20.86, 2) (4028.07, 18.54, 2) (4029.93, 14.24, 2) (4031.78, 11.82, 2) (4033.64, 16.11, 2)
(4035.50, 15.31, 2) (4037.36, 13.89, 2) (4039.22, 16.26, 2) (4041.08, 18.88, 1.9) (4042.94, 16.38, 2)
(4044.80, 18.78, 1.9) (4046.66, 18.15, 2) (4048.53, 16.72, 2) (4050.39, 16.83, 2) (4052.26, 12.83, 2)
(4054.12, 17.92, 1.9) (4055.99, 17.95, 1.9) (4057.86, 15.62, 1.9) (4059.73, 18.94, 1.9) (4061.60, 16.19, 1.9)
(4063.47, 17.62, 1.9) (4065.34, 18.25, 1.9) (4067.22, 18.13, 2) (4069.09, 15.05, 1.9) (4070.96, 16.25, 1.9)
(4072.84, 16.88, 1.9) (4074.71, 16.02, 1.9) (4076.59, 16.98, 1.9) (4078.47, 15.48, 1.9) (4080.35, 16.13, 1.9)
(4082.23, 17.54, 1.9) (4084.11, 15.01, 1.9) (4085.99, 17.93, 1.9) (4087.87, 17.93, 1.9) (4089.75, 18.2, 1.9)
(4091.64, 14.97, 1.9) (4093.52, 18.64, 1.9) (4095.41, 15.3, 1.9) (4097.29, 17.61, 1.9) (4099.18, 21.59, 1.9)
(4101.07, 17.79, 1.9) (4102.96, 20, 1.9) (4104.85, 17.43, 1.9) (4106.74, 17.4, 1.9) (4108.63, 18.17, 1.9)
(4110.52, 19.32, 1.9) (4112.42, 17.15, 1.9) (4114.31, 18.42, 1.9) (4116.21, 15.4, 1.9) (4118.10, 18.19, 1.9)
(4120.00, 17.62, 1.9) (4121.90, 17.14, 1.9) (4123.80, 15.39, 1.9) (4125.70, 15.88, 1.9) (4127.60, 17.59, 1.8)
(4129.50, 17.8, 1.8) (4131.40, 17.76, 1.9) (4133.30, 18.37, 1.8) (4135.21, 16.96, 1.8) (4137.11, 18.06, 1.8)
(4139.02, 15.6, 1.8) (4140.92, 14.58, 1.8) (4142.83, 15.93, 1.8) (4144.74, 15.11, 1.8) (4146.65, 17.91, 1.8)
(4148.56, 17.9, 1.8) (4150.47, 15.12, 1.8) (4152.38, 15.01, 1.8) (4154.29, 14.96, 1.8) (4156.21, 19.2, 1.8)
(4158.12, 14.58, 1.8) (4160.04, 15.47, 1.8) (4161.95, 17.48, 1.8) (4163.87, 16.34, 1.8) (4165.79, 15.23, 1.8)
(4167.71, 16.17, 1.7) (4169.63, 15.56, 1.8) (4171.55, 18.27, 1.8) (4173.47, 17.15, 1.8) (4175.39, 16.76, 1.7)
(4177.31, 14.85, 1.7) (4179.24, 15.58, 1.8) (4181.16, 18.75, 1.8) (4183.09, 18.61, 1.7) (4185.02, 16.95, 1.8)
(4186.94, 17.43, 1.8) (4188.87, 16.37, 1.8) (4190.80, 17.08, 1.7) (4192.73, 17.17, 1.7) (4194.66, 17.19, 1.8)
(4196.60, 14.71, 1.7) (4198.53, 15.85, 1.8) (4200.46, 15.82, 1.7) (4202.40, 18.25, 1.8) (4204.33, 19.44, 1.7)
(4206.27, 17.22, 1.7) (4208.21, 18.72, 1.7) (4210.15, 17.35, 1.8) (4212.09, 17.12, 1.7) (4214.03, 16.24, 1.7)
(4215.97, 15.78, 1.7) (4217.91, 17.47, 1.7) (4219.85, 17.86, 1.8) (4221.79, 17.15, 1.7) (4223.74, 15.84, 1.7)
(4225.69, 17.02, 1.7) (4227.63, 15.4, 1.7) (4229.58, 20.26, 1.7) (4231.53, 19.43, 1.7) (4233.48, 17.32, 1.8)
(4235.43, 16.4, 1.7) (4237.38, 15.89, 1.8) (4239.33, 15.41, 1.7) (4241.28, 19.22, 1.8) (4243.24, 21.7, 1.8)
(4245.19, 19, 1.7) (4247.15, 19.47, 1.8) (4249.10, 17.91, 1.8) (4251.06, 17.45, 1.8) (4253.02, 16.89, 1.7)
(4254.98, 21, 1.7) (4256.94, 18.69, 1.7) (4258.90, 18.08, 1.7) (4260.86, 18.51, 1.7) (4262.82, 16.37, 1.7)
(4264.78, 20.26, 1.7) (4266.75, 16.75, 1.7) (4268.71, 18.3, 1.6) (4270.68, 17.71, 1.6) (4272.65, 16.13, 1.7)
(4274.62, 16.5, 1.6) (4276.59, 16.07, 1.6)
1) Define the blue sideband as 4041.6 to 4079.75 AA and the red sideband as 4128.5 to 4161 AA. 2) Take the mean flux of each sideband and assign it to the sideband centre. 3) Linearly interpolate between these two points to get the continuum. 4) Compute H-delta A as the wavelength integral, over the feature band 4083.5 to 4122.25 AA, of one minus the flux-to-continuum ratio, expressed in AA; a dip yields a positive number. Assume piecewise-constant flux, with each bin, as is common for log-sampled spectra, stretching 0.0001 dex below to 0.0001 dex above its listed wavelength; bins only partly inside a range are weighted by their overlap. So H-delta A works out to -2.4 AA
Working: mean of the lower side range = 16.9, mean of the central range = 17.7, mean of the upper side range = 16.5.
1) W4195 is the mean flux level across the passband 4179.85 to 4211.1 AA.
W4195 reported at 17.3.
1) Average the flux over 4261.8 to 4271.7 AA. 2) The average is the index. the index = 17.9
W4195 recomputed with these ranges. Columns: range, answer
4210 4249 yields 17.6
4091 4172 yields 17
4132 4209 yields 16.7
